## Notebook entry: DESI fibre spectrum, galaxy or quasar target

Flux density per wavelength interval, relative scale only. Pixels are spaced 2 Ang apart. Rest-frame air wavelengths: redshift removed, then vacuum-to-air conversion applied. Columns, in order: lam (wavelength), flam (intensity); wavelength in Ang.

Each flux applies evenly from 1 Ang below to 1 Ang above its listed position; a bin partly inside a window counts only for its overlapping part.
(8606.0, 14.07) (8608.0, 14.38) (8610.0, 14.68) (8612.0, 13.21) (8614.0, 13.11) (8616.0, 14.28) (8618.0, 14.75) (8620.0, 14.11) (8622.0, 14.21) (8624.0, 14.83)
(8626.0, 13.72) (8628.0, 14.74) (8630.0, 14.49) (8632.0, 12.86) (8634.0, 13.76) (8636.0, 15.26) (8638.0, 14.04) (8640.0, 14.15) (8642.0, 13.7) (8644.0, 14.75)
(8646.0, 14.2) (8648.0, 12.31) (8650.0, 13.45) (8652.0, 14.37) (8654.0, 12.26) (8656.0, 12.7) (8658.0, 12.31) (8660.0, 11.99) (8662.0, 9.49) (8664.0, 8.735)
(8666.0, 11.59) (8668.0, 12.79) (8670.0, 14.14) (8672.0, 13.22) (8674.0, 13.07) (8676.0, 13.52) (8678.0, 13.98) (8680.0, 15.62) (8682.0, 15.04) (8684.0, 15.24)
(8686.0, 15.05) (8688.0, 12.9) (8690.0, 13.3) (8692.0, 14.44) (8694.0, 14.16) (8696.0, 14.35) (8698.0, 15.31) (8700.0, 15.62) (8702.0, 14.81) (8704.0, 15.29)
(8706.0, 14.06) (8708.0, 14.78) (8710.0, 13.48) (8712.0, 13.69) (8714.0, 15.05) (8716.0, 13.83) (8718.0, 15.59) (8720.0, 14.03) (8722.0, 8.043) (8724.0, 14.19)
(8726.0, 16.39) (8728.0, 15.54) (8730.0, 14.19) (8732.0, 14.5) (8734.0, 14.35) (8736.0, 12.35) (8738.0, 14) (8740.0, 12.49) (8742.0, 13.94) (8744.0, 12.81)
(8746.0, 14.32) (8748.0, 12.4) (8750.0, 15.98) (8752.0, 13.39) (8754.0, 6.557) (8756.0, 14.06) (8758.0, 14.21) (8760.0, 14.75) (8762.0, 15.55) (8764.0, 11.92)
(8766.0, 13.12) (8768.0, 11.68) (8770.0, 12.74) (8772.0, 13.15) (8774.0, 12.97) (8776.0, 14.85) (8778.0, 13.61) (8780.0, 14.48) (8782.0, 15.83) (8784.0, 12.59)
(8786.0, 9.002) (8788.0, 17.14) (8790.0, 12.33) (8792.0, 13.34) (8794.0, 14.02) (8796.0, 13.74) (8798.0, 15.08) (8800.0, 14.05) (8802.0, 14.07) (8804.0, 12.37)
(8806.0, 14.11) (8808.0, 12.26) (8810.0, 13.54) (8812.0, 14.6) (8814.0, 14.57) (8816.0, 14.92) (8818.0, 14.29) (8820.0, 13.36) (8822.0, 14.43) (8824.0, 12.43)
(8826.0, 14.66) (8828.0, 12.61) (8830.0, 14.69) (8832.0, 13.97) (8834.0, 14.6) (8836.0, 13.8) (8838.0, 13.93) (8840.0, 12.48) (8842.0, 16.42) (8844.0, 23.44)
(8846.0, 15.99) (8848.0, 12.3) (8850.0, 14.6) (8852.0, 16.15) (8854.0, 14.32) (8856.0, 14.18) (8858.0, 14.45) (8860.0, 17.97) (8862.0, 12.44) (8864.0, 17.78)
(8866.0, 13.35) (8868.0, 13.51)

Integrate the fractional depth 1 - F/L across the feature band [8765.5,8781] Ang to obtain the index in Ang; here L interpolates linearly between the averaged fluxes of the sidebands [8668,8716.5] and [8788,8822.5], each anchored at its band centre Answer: 0.8 Ang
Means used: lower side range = 14.3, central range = 13.3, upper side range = 13.9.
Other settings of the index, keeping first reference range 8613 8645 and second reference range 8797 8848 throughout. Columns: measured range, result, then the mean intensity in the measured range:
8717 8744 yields 1.0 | 13.8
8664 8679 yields 1.4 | 12.9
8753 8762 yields 1.0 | 12.7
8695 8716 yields -0.5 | 14.6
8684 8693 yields 0.1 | 14.1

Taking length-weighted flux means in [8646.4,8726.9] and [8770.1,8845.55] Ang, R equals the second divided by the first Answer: 1.04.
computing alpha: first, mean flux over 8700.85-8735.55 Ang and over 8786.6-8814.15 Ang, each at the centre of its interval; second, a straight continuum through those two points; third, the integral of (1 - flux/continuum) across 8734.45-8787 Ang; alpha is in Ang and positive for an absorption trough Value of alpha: 3.1 Ang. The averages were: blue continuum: 14.2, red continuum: 13.9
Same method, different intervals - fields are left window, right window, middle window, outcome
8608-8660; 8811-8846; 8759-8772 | 1.02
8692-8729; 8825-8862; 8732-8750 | 1.17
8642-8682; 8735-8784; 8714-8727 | -0.58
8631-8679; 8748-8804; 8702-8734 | -2.31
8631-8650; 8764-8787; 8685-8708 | -1.65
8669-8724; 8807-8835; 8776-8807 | 0.49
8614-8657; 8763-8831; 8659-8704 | 0.76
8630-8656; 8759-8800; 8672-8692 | -0.65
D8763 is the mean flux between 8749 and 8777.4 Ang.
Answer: 13.2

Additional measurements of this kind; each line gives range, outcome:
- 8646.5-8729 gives 13.7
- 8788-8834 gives 13.9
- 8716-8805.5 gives 13.5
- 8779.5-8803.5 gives 13.8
